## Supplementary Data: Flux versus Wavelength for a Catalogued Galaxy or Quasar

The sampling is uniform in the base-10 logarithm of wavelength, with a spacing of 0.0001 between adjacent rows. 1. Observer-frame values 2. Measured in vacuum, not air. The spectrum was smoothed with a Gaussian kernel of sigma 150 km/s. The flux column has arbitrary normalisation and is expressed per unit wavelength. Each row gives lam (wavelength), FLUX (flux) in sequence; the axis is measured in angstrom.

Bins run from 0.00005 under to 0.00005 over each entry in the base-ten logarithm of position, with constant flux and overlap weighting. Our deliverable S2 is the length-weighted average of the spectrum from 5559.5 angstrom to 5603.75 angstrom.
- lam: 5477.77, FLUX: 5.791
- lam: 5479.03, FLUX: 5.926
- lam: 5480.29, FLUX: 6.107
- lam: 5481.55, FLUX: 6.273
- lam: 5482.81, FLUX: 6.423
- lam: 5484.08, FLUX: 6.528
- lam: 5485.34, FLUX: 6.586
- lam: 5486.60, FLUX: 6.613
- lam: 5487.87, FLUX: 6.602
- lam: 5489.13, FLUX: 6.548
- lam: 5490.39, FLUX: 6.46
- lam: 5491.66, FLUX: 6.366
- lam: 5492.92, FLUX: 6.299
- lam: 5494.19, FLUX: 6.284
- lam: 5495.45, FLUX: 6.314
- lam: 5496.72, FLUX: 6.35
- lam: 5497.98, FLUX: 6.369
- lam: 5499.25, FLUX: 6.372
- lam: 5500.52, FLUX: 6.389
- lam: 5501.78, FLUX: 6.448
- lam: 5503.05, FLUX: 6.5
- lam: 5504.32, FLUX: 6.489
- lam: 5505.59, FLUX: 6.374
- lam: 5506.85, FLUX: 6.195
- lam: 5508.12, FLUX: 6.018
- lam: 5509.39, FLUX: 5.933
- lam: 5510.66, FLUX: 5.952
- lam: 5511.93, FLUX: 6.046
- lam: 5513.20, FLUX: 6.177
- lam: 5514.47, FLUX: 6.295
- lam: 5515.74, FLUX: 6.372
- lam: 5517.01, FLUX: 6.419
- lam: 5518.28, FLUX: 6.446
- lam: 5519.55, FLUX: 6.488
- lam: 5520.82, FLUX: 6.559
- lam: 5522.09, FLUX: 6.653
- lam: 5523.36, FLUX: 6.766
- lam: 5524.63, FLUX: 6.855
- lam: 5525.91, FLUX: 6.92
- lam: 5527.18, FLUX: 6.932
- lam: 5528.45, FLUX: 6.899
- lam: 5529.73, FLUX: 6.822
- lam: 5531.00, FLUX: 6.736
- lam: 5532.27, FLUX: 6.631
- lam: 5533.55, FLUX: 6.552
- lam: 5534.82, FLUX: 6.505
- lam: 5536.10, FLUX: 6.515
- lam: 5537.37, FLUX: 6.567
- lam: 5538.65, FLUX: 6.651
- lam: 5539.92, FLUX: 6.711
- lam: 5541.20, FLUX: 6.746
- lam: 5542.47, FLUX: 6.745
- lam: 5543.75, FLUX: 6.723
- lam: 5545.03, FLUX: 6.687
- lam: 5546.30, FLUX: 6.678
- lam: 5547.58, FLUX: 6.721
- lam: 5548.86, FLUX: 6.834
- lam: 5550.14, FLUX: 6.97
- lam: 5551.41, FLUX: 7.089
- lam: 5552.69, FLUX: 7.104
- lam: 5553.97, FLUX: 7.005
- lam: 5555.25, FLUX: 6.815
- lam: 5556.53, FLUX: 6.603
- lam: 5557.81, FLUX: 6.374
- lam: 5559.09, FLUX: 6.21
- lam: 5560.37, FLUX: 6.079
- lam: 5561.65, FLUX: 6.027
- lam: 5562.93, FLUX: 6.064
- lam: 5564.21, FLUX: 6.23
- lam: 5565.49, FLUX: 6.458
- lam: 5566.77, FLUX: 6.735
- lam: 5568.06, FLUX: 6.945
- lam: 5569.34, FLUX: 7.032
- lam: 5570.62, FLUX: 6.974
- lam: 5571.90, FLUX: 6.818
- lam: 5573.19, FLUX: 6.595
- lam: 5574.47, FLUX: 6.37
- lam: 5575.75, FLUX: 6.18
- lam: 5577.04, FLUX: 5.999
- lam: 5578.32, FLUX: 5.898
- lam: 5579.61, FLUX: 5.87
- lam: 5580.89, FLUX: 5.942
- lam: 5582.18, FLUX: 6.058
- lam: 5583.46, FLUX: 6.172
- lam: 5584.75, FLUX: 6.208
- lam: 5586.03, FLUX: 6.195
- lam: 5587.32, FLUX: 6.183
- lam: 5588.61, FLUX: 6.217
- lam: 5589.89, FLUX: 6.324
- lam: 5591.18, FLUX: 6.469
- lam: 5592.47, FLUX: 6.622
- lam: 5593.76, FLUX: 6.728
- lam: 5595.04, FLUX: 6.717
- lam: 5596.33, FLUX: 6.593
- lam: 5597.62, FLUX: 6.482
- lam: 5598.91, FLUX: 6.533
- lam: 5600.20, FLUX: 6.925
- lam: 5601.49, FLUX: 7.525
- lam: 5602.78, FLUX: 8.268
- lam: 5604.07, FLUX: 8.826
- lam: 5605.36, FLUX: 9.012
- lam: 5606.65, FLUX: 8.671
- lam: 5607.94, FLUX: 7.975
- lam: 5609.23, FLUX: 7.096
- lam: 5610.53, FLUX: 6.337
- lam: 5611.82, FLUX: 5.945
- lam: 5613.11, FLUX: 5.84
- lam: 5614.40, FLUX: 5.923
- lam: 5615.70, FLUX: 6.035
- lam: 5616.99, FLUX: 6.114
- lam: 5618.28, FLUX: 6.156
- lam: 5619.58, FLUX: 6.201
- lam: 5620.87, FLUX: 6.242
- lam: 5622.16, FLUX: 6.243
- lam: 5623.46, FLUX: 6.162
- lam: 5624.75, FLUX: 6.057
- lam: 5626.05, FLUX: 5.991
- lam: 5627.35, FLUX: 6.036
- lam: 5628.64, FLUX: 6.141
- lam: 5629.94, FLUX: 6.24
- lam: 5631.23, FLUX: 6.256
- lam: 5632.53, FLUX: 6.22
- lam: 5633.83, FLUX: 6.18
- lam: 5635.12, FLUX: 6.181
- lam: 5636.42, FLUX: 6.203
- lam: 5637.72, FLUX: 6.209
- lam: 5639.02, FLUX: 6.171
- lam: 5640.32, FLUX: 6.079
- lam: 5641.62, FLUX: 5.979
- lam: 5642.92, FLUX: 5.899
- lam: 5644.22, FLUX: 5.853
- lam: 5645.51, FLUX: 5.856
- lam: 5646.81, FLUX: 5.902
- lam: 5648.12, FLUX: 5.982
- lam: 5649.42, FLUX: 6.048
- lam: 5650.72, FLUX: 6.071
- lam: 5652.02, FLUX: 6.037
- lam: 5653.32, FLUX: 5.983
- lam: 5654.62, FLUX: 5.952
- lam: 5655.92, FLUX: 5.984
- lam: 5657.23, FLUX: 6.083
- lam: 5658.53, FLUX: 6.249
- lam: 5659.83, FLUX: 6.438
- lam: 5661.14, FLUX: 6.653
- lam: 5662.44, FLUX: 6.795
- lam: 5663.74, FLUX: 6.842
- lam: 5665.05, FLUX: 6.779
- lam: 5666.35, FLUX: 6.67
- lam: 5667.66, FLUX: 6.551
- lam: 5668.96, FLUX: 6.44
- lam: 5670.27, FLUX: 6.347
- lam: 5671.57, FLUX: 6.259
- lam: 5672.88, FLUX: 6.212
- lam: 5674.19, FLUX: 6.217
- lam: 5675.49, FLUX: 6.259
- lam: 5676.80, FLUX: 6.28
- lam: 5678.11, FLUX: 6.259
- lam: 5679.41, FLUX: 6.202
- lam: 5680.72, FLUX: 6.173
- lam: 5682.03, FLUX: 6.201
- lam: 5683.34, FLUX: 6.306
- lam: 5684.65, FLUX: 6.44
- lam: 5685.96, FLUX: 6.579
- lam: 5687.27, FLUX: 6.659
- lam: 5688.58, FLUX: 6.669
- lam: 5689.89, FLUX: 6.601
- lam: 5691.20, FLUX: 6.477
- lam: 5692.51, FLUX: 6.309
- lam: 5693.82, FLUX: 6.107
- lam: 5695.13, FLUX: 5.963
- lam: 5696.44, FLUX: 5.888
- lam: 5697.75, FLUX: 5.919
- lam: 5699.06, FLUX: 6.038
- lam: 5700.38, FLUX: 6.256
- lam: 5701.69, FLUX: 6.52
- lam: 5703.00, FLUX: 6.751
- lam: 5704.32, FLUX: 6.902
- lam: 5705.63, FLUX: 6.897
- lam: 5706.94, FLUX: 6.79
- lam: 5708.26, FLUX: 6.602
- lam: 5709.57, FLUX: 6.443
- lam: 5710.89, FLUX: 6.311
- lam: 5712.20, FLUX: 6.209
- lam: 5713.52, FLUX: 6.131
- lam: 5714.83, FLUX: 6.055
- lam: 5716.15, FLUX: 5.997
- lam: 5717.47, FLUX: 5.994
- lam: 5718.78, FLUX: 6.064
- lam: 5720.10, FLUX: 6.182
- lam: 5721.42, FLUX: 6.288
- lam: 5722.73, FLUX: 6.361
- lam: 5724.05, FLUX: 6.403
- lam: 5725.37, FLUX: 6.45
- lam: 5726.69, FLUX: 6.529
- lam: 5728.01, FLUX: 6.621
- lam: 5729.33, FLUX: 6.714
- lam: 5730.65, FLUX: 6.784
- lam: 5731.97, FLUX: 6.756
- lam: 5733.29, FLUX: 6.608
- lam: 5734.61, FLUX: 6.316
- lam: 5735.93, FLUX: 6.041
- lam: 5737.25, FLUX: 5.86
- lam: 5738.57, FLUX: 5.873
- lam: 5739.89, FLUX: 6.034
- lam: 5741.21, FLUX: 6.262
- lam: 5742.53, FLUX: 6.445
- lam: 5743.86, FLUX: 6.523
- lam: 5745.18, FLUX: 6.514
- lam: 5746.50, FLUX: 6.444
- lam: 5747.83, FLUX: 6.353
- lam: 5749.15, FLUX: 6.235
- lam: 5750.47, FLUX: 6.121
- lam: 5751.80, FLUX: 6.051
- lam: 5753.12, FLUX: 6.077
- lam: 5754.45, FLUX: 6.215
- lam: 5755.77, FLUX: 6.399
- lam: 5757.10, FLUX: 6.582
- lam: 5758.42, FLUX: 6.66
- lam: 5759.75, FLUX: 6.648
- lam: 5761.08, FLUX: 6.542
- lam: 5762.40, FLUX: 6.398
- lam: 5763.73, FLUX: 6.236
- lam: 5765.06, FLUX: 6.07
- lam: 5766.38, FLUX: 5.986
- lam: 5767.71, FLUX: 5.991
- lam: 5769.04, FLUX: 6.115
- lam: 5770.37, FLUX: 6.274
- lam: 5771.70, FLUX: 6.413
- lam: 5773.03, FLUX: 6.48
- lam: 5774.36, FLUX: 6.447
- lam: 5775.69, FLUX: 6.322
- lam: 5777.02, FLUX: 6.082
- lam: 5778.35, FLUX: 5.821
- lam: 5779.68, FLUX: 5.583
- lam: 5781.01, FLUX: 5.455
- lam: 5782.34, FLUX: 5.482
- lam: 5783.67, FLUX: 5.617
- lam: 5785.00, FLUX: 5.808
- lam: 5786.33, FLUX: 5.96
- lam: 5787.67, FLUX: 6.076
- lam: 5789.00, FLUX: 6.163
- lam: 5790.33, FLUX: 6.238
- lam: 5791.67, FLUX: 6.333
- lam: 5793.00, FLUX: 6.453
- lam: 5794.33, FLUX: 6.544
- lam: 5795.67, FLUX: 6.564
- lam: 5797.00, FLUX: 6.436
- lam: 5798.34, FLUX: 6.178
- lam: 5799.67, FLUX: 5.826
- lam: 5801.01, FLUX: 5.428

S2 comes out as 6.5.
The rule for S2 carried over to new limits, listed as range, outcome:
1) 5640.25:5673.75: 6.23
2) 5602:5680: 6.4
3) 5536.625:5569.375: 6.64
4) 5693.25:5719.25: 6.3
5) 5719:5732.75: 6.49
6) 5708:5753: 6.31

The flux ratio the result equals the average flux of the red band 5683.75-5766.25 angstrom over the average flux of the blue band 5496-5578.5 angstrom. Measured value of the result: 1.0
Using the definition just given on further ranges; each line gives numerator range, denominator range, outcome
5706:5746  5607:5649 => 1.02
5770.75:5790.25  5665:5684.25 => 0.95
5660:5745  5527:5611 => 0.95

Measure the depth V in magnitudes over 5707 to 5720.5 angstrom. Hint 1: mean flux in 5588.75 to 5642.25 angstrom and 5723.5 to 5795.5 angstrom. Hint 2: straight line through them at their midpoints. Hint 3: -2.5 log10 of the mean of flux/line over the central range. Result 0.02 mag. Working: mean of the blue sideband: 6.58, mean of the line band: 6.22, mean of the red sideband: 6.25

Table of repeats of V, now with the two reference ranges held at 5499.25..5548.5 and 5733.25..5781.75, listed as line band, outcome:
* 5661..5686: -0.01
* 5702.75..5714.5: -0.04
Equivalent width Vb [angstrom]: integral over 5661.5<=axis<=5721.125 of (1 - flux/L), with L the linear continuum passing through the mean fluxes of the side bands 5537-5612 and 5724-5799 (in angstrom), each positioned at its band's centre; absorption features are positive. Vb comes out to 0.5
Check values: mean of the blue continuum 6.71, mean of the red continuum 6.25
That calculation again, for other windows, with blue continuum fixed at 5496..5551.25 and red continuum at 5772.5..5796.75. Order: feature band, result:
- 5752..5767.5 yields -0.5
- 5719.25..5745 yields -0.8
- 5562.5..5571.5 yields -0.3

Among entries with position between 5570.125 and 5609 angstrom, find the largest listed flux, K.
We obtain 9.012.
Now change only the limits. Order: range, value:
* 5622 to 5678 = 6.842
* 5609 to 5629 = 7.096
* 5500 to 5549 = 6.932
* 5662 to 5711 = 6.902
